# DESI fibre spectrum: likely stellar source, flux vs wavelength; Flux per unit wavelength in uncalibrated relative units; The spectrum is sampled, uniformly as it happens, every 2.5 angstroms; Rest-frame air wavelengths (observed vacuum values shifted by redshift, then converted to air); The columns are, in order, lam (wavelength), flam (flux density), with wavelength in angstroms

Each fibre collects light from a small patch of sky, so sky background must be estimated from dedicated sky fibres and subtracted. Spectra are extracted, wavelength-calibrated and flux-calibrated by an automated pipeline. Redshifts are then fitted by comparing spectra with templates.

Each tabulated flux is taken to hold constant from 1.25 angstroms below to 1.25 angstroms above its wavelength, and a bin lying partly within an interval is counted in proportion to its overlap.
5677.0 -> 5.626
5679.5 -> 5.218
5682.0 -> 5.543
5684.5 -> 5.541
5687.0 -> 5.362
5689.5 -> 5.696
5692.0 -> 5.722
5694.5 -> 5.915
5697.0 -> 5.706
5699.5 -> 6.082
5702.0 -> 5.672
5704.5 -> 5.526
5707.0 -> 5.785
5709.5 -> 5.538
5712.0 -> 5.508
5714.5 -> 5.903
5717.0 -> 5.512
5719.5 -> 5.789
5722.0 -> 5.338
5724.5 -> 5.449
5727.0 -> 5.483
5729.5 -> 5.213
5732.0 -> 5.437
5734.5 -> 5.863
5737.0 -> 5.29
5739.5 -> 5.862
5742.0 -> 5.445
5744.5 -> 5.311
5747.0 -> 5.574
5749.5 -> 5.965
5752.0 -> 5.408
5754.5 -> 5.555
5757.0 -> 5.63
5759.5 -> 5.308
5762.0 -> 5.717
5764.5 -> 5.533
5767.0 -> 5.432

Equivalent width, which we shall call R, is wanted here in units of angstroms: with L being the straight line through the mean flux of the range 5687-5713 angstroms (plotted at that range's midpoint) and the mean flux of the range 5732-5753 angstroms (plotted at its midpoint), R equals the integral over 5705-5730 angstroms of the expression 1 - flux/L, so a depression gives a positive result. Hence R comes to 0.4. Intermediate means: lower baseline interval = 5.7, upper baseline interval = 5.58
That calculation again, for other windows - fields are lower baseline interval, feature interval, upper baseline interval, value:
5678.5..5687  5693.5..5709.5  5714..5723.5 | -0.7 angstroms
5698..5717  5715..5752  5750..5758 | 0.6 angstroms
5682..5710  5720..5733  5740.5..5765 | 0.5 angstroms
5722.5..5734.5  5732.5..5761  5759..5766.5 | -0.4 angstroms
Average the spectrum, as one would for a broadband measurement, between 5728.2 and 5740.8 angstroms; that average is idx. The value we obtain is 5.53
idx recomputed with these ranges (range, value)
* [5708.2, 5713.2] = 5.53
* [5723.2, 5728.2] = 5.46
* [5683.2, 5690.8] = 5.53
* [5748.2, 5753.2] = 5.69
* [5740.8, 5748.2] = 5.44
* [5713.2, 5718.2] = 5.71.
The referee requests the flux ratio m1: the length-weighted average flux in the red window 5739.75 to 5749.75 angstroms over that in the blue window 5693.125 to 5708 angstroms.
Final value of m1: 1.0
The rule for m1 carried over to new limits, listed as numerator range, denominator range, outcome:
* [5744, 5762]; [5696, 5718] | 0.98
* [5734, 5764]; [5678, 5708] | 0.99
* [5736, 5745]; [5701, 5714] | 0.98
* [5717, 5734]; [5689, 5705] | 0.95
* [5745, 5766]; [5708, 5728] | 1.00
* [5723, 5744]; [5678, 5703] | 0.97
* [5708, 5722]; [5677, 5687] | 1.03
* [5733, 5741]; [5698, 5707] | 0.98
